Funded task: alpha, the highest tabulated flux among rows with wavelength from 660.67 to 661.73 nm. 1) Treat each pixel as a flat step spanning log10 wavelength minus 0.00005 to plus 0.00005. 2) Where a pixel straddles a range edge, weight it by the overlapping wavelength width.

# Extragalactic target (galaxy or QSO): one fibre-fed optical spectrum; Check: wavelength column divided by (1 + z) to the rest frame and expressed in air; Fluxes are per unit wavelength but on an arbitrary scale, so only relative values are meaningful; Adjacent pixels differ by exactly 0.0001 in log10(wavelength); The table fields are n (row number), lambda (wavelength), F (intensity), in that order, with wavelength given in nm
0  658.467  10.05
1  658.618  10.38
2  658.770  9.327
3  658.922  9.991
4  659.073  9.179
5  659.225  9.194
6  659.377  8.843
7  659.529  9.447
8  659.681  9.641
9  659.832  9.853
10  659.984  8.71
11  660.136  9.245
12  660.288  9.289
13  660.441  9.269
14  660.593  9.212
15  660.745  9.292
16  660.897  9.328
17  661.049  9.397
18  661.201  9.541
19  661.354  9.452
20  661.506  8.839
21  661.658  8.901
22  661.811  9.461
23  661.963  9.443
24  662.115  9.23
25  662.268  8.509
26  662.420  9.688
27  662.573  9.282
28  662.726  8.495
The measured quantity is 9.541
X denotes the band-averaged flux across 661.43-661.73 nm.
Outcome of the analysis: 8.88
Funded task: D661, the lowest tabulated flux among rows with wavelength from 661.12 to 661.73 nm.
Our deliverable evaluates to 8.839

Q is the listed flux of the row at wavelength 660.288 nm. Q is 9.289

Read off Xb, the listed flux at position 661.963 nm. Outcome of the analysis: 9.443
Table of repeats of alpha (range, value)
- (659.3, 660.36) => 9.853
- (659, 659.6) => 9.447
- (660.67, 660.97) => 9.328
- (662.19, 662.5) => 9.688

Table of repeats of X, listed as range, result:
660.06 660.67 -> 9.24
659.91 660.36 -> 9.08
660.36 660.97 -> 9.27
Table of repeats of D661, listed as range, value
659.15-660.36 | 8.71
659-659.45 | 8.843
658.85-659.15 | 9.179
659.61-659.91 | 9.641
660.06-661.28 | 9.212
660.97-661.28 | 9.397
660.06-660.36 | 9.245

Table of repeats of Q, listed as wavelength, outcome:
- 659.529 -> 9.447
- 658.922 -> 9.991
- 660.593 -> 9.212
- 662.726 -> 8.495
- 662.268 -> 8.509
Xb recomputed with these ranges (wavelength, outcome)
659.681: 9.641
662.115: 9.23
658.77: 9.327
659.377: 8.843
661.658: 8.901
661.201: 9.541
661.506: 8.839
